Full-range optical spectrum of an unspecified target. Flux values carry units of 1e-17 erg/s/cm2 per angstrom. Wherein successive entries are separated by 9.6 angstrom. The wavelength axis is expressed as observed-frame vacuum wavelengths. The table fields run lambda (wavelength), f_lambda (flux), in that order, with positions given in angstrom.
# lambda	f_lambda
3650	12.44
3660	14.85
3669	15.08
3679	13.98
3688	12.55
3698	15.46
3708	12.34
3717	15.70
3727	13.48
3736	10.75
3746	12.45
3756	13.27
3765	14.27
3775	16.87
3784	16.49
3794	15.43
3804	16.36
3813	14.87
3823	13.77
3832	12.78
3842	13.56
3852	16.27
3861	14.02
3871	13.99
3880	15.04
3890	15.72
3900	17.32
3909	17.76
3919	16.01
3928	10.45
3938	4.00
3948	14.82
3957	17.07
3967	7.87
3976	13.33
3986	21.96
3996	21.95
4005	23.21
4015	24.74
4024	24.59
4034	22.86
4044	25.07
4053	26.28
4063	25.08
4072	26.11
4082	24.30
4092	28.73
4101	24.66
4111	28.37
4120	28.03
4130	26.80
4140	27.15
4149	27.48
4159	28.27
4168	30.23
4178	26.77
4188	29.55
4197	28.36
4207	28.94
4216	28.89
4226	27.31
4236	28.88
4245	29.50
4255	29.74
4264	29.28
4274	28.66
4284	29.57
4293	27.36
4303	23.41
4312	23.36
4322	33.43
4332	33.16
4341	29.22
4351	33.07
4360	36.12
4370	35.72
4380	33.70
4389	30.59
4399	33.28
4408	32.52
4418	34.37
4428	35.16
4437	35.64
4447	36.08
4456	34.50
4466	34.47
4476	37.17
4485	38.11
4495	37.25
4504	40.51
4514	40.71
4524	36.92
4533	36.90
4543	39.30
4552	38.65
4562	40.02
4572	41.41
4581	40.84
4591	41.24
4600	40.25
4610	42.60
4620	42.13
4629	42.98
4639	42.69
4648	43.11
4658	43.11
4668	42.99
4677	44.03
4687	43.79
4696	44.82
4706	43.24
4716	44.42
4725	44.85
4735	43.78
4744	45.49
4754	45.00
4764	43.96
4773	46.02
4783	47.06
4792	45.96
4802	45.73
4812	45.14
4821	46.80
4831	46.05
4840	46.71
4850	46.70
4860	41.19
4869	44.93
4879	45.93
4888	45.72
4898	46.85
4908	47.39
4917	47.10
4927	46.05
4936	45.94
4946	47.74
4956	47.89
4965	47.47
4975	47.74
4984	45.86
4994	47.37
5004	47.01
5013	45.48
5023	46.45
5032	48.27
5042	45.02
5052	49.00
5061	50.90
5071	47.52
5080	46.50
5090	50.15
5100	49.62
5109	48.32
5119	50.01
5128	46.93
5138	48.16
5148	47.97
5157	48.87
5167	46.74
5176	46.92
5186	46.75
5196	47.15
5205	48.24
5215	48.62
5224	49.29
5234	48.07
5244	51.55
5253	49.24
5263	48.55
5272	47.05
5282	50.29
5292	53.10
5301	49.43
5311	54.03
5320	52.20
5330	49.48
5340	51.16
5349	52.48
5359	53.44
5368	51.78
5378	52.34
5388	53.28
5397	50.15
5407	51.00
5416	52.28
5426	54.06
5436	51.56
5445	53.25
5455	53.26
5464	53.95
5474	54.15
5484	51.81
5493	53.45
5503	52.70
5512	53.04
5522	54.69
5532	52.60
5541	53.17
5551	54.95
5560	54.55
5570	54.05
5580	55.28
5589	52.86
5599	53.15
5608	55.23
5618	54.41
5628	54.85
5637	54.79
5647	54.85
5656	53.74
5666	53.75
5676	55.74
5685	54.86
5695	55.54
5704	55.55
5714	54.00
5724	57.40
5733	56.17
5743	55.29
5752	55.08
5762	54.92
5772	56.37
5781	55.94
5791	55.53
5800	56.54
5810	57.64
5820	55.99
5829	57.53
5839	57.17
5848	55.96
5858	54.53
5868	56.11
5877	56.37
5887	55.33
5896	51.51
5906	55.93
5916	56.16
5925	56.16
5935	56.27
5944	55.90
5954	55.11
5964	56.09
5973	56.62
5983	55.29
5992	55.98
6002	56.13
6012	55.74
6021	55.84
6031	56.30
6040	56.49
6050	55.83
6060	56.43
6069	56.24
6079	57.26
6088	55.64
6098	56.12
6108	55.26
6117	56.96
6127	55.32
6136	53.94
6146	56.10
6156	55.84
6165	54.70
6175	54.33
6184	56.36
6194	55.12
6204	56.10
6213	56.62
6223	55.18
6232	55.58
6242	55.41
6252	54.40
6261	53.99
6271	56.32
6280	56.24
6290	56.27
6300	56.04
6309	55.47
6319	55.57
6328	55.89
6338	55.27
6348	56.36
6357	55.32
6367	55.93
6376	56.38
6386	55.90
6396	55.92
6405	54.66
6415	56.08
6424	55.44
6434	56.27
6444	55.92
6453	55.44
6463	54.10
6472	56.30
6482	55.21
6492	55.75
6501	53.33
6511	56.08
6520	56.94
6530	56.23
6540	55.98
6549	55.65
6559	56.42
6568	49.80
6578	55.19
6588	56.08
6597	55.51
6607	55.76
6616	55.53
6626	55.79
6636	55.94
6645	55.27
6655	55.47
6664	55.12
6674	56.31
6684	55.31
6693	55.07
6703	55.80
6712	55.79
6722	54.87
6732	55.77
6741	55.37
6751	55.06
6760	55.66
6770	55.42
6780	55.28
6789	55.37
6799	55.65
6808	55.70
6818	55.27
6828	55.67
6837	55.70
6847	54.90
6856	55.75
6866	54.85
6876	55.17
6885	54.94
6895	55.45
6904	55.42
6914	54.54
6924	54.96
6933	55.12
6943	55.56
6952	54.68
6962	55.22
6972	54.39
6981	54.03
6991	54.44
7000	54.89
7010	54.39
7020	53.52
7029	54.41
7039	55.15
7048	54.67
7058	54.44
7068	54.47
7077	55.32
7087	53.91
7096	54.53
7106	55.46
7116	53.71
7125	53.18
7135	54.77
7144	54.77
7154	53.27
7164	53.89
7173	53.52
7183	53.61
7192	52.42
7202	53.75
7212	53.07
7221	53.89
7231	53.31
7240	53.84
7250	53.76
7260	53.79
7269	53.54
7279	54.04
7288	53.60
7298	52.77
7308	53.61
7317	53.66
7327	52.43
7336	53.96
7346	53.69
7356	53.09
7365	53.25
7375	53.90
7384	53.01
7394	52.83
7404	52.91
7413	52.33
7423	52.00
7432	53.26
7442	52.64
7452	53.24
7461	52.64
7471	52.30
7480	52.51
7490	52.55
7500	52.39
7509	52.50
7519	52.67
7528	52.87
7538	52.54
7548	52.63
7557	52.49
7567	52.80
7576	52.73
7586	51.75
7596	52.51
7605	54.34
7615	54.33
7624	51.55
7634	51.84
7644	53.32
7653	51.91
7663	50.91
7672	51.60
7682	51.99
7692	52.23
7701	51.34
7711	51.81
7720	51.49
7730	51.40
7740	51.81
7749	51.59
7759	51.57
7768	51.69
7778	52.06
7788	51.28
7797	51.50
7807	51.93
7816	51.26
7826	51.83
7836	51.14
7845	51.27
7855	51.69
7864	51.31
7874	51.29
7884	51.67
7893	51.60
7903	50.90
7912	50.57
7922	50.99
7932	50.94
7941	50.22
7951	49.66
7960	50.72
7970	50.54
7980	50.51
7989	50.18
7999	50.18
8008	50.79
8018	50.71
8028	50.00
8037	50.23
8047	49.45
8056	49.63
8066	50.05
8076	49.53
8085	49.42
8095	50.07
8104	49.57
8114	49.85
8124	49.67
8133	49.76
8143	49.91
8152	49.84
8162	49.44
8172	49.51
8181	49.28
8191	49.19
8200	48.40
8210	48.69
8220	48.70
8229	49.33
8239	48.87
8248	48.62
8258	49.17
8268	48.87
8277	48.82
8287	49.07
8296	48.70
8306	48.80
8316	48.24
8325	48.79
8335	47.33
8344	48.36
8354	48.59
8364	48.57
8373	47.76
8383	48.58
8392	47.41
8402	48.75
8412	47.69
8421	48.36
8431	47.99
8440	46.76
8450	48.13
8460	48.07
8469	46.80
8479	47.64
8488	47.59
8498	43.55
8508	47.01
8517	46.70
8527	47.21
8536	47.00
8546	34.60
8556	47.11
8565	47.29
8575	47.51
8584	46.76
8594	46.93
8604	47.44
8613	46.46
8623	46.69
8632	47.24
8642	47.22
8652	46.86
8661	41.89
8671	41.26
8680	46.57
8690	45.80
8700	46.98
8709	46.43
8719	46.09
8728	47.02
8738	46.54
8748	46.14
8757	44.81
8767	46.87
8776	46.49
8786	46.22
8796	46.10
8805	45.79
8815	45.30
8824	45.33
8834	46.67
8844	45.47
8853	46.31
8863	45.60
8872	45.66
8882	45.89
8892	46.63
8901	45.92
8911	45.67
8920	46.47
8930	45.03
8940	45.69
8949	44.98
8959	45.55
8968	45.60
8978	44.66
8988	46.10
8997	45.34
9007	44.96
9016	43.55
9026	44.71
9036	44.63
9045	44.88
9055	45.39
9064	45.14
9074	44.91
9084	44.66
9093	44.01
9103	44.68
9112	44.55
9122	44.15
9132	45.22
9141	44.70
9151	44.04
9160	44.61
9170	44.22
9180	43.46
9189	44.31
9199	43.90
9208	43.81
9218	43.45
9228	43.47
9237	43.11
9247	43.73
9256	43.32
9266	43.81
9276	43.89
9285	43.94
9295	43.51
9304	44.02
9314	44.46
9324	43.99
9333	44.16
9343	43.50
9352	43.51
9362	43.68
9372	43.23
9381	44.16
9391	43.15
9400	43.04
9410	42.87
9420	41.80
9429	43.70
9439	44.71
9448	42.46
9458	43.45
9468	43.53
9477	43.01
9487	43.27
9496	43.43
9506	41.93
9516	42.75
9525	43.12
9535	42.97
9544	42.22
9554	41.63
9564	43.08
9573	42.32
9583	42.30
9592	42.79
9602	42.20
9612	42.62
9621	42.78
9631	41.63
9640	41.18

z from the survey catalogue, 0.00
